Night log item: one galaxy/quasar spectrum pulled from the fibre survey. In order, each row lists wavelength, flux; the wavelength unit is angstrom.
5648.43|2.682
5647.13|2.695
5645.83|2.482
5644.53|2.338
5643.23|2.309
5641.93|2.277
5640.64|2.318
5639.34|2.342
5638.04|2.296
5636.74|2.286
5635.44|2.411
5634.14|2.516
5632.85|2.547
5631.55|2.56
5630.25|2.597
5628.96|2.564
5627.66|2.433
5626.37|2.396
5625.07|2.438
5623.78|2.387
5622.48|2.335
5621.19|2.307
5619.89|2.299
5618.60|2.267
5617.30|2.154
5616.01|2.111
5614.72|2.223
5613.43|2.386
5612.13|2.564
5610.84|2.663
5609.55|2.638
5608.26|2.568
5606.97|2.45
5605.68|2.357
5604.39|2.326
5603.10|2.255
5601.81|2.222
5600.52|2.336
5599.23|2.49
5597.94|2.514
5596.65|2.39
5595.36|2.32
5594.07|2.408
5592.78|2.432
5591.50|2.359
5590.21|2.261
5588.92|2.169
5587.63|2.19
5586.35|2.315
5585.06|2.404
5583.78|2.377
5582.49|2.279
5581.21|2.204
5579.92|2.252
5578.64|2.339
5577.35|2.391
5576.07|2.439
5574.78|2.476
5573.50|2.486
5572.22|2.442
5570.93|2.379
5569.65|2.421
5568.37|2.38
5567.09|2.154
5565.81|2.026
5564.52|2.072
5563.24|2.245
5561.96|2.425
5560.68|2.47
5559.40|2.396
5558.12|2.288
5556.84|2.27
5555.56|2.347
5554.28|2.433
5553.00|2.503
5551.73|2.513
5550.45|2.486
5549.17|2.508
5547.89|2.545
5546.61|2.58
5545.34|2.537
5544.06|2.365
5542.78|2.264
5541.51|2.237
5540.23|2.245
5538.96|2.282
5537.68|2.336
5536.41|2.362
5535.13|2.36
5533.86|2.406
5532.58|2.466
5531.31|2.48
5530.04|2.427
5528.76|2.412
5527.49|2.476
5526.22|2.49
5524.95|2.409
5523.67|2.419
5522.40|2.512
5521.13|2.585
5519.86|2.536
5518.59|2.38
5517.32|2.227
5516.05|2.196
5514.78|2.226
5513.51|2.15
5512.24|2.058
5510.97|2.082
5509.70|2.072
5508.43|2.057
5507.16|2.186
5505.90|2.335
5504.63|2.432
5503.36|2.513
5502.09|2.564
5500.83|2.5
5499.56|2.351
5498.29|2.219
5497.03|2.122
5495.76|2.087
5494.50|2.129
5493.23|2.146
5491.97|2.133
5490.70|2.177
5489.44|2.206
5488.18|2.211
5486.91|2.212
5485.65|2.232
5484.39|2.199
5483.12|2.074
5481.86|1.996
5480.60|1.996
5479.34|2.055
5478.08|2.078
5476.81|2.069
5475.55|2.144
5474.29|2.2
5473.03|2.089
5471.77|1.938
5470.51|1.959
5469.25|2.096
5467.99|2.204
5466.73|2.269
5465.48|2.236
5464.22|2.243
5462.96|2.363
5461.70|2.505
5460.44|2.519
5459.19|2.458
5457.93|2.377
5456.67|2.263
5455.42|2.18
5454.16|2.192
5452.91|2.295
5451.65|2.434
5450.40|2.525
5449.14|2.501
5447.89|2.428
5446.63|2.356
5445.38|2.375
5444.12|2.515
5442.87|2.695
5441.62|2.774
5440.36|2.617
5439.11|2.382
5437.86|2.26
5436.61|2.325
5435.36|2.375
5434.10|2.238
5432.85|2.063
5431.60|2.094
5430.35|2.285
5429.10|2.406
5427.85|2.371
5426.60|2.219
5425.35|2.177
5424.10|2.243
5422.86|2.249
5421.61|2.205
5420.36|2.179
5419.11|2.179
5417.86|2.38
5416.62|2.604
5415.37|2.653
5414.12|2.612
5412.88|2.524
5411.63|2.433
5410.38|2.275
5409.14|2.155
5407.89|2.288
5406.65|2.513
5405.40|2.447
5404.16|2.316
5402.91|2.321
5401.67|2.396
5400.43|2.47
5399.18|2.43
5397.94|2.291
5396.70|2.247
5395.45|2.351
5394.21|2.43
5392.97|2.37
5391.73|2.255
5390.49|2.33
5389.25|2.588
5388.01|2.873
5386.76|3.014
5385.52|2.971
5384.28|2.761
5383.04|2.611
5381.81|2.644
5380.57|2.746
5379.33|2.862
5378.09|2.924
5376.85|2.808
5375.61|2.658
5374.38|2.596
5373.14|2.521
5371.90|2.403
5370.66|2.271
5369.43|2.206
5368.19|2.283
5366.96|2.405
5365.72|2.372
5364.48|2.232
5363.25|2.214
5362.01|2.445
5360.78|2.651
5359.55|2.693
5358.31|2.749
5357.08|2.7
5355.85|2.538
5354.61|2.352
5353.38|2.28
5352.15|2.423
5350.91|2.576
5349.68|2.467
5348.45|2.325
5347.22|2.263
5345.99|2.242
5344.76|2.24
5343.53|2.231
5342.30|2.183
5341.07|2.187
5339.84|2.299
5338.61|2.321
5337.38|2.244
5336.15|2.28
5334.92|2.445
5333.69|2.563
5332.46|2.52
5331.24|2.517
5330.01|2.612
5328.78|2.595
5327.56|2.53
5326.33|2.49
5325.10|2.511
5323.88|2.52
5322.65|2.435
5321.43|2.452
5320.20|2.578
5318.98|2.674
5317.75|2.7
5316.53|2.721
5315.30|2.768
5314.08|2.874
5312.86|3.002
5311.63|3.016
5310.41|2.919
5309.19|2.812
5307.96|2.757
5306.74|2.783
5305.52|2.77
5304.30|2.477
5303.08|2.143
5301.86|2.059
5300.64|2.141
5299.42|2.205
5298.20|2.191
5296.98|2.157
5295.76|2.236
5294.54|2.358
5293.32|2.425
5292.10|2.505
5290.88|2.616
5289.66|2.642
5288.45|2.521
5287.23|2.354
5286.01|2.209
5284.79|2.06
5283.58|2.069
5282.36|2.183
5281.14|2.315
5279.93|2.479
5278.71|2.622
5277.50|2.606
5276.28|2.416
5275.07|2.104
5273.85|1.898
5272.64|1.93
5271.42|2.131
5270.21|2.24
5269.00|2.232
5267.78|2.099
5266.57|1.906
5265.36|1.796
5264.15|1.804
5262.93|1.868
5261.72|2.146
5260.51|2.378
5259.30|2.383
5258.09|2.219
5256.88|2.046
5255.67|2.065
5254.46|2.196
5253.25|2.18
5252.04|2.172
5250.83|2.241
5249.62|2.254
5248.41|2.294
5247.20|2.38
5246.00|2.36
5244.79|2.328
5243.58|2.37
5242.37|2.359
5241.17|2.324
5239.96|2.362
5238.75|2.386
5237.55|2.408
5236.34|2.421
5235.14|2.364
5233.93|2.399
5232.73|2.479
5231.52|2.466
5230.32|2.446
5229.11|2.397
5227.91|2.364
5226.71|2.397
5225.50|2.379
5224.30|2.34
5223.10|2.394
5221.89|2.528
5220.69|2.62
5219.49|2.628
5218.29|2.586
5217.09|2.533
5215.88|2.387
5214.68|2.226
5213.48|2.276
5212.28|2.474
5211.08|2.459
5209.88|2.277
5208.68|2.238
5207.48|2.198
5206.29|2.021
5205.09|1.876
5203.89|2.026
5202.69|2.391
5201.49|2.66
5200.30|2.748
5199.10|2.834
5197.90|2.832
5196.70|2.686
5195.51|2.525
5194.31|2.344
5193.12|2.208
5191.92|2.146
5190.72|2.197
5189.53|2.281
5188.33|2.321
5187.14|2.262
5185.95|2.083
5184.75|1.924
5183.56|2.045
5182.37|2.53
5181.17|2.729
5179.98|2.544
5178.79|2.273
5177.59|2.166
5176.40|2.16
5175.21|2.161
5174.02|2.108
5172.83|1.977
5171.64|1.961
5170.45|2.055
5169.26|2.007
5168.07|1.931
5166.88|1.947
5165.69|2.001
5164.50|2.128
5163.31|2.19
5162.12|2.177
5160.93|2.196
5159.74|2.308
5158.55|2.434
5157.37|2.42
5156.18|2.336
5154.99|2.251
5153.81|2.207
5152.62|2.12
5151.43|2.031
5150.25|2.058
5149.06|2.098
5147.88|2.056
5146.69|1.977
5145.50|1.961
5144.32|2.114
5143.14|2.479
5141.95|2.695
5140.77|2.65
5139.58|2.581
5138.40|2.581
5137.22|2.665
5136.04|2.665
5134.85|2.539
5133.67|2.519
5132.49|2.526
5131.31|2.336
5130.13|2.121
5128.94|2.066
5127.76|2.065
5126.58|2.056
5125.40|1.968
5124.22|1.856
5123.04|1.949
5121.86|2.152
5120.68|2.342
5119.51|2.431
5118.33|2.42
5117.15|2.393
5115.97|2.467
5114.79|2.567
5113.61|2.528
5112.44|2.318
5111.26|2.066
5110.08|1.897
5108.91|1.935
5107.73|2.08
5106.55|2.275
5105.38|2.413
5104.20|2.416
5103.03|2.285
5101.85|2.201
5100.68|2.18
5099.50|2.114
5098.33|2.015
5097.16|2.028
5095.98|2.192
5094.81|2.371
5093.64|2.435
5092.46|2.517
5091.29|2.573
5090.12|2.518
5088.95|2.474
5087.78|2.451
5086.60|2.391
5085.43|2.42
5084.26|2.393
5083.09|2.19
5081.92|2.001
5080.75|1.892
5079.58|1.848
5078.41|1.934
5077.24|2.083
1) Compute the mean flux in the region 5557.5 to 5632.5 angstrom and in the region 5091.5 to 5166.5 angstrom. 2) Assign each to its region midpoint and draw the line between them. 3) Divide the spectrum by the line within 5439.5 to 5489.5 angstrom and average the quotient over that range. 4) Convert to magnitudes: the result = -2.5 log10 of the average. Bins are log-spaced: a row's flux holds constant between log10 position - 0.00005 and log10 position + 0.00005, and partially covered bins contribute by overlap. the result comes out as 0.03 mag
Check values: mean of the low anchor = 2.26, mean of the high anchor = 2.36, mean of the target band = 2.28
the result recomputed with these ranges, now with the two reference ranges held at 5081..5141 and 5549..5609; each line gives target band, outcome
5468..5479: 0.131 mag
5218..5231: -0.066 mag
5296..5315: -0.102 mag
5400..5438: 0.003 mag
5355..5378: -0.073 mag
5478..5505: 0.064 mag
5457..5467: -0.014 mag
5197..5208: -0.044 mag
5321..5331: -0.087 mag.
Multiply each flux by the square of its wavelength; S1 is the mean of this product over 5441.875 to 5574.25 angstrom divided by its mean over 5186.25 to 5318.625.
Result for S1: 1.1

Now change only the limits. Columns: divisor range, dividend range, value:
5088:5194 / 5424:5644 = 1.20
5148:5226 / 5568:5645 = 1.22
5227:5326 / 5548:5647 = 1.13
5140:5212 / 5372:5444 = 1.19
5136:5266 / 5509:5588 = 1.17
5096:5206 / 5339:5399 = 1.19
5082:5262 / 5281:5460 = 1.15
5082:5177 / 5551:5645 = 1.25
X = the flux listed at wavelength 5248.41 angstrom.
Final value 2.294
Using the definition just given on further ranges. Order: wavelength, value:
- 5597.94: 2.514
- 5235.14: 2.364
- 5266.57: 1.906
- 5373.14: 2.521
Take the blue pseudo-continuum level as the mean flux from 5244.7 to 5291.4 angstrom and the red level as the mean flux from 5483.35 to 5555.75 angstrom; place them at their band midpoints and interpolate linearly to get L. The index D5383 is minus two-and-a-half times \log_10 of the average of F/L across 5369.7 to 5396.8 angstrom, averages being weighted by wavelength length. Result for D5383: -0.15 mag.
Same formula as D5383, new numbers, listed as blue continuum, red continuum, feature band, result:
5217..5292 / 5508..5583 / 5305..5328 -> -0.17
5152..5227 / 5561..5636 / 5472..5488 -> 0.12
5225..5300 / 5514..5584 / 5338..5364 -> -0.04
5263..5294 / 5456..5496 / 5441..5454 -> -0.13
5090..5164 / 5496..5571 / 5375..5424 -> -0.08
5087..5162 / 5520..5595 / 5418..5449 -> 0.01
